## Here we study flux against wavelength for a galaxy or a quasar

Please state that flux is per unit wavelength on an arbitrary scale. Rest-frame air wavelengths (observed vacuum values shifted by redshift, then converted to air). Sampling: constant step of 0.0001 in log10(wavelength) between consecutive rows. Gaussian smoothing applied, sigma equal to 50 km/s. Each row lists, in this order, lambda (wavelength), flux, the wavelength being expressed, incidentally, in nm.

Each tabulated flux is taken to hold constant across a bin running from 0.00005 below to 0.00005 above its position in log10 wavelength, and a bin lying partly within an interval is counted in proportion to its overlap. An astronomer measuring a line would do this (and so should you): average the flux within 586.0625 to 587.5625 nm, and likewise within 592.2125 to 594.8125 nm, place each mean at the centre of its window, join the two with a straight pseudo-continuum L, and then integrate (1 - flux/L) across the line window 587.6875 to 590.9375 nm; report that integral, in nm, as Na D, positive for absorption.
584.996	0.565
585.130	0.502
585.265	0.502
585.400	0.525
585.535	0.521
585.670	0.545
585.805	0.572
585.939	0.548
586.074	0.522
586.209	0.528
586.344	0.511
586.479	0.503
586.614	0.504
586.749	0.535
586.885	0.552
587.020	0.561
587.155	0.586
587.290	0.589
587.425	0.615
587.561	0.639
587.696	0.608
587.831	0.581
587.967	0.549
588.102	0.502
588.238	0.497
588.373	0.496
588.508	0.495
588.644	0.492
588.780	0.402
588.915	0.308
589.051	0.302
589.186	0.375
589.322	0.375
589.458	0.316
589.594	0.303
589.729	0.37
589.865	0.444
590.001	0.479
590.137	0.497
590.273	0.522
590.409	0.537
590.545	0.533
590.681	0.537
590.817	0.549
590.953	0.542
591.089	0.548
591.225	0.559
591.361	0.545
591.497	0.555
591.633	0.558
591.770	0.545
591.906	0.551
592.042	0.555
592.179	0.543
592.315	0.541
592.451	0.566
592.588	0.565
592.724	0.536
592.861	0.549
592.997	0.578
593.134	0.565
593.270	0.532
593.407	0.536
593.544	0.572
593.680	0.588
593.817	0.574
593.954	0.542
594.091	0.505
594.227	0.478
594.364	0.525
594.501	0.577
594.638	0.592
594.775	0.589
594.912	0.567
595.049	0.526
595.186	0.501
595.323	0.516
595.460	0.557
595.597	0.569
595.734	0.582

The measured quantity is 0.541 nm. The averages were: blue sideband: 0.551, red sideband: 0.553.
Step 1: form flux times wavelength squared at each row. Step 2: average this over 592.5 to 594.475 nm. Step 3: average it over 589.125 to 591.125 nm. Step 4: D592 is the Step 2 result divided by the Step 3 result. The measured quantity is 1.2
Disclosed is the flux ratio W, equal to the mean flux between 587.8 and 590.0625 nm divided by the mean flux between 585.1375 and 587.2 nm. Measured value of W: 0.8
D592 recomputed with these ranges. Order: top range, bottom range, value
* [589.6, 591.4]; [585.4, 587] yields 0.96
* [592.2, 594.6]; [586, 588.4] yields 1.02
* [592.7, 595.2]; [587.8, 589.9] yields 1.33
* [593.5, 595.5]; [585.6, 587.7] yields 1.01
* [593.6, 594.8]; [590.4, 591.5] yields 1.02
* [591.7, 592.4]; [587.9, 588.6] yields 1.09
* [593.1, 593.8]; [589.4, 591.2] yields 1.18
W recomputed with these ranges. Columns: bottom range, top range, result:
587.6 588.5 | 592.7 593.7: 1.03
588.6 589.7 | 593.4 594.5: 1.52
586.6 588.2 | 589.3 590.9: 0.81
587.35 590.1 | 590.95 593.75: 1.21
